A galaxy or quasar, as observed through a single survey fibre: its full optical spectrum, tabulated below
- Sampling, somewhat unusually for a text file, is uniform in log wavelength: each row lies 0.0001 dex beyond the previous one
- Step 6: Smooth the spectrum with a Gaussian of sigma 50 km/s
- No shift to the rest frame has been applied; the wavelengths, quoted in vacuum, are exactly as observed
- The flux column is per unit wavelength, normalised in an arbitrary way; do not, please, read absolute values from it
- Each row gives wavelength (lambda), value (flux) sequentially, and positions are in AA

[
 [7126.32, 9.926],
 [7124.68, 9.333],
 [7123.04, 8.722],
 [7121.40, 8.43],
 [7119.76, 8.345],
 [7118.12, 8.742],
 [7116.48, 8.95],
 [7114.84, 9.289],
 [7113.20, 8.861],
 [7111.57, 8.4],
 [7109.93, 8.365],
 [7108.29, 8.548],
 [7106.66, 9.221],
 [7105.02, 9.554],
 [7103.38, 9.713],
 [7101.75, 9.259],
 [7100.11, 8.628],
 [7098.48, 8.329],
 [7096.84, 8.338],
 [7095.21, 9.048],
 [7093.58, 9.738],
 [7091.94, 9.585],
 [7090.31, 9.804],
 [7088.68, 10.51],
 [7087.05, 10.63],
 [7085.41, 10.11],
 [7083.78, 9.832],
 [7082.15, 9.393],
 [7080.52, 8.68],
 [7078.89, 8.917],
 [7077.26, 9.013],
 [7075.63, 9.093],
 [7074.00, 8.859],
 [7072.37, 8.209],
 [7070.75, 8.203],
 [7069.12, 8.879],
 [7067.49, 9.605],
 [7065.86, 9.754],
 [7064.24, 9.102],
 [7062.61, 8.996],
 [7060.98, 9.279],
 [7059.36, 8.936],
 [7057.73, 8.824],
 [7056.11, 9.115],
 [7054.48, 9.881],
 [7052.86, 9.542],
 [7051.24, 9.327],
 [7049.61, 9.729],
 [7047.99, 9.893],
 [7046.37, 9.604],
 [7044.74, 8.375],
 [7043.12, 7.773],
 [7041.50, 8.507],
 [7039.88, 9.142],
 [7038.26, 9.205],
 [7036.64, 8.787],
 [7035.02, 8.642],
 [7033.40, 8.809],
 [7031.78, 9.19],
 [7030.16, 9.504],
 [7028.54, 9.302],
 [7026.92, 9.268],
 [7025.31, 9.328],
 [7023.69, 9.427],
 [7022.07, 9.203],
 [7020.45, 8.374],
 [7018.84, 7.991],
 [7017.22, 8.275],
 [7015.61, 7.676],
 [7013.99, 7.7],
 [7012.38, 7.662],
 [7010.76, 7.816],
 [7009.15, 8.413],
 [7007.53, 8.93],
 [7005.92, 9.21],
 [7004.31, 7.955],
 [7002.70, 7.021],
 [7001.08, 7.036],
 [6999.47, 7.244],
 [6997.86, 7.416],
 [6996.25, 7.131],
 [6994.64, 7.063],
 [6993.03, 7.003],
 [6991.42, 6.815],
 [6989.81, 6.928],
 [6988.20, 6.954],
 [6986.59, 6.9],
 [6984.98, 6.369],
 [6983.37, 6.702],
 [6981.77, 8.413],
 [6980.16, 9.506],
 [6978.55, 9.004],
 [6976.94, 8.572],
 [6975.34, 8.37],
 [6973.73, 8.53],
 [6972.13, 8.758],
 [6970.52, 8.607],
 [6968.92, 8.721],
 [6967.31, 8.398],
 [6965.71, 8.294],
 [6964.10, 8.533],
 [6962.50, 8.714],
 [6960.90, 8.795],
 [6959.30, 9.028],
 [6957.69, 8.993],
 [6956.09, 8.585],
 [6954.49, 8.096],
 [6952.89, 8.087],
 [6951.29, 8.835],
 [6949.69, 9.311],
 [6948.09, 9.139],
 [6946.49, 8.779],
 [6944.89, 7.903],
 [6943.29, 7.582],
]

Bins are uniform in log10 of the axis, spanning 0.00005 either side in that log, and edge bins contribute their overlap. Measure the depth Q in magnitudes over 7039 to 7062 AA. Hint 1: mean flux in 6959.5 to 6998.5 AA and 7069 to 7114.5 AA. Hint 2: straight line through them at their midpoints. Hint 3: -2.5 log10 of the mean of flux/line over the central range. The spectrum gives -0.05 mag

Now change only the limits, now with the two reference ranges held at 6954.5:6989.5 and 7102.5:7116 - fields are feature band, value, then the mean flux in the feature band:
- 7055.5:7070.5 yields -0.045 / 9.13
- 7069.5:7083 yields 0.003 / 8.8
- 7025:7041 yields -0.061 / 9.1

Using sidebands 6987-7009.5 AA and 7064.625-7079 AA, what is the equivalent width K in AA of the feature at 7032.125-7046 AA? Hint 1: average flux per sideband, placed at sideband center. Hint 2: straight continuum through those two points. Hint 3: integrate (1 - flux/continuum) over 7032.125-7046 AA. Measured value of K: -0.7 AA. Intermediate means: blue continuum 7.48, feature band 8.7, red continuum 8.96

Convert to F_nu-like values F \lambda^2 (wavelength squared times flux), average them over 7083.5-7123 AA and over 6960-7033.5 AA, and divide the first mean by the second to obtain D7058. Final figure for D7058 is 1.16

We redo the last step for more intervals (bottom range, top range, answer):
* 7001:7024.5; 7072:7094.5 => 1.18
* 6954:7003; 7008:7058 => 1.13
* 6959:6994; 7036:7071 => 1.16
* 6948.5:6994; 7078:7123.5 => 1.16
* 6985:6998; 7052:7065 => 1.35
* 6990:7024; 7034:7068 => 1.18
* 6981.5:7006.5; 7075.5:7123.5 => 1.30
